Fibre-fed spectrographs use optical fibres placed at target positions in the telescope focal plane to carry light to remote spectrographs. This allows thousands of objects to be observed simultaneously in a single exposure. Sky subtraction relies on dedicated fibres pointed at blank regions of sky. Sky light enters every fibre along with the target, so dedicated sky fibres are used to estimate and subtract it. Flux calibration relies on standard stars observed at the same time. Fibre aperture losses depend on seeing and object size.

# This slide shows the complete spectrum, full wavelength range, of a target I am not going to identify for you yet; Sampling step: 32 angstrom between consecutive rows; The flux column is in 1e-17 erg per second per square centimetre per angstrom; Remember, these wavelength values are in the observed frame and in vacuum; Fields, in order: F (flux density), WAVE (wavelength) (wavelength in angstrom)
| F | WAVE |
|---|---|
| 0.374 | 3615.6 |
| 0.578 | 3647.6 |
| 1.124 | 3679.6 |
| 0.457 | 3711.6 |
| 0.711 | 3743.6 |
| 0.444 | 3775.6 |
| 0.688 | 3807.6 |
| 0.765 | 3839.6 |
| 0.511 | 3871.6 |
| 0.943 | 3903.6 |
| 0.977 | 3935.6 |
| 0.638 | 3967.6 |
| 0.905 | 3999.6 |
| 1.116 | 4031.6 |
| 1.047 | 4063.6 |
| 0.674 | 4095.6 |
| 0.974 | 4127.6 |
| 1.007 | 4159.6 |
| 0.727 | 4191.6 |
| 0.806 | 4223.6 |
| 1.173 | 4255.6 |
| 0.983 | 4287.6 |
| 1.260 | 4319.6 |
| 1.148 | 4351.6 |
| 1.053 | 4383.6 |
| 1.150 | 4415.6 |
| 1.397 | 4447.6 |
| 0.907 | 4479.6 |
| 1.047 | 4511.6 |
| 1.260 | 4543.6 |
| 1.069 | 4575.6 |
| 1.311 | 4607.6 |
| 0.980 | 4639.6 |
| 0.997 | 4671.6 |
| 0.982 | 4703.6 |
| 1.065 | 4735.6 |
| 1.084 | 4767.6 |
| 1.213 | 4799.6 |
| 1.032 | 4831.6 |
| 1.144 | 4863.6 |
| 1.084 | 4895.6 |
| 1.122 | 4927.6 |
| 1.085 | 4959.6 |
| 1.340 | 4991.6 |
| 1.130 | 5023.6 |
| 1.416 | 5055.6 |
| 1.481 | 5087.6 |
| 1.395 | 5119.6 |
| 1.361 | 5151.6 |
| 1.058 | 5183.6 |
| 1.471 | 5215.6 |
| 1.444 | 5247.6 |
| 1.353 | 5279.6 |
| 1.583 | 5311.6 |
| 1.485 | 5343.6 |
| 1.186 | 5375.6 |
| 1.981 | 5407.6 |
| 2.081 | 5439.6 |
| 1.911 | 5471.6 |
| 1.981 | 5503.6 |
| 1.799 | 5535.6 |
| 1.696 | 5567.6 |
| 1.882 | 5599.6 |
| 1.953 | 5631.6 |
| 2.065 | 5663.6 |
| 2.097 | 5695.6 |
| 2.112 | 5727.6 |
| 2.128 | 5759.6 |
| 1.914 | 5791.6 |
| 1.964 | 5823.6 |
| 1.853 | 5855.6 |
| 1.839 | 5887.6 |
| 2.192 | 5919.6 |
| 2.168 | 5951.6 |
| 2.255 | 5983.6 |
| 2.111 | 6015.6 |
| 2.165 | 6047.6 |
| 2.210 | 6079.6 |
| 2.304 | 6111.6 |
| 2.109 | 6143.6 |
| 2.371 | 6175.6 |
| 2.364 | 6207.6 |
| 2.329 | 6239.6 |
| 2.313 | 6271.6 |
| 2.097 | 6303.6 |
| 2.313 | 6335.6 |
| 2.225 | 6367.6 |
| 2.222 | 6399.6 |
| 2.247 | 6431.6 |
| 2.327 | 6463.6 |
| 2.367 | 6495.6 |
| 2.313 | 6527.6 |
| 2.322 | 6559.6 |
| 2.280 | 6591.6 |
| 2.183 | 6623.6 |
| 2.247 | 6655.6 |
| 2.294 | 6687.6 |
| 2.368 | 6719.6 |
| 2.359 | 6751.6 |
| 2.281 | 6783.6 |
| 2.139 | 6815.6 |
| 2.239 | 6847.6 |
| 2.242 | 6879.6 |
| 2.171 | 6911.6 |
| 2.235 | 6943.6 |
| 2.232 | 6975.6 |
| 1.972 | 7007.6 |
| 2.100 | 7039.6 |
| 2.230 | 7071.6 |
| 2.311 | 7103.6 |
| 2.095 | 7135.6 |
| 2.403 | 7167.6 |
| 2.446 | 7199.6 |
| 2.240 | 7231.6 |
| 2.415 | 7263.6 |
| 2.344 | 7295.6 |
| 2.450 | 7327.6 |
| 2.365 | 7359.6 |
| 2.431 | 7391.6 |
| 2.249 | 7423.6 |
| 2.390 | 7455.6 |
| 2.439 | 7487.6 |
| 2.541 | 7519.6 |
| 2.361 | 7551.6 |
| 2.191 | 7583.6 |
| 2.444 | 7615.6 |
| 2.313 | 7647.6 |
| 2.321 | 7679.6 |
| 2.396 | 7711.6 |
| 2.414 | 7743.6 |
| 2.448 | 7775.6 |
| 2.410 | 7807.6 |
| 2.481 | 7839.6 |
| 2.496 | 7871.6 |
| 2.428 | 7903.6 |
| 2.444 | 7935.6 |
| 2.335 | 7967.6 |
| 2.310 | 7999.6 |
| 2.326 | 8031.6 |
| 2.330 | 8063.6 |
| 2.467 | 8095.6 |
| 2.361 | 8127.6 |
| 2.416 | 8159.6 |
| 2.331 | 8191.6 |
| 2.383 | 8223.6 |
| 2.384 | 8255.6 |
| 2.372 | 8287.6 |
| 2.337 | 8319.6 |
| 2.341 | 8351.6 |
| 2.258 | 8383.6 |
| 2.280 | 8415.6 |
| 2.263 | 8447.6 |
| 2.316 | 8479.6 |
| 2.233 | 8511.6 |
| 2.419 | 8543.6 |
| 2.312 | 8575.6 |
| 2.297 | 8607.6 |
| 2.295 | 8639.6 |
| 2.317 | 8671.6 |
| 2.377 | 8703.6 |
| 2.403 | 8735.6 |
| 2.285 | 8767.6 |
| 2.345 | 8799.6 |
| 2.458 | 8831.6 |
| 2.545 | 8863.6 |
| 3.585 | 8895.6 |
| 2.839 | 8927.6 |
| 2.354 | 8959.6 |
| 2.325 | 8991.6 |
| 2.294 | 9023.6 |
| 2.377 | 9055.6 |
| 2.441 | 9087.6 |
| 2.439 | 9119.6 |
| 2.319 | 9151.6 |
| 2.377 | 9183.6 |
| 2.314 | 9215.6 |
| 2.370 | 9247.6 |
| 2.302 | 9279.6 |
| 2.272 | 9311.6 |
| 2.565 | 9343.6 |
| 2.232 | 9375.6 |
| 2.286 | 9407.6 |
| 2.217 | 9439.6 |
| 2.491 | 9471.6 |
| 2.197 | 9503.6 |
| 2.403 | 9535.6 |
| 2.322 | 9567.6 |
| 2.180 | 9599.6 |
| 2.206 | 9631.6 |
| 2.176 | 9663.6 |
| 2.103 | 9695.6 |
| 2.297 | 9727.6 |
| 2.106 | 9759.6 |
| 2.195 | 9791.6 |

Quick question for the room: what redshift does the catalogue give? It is 0.354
